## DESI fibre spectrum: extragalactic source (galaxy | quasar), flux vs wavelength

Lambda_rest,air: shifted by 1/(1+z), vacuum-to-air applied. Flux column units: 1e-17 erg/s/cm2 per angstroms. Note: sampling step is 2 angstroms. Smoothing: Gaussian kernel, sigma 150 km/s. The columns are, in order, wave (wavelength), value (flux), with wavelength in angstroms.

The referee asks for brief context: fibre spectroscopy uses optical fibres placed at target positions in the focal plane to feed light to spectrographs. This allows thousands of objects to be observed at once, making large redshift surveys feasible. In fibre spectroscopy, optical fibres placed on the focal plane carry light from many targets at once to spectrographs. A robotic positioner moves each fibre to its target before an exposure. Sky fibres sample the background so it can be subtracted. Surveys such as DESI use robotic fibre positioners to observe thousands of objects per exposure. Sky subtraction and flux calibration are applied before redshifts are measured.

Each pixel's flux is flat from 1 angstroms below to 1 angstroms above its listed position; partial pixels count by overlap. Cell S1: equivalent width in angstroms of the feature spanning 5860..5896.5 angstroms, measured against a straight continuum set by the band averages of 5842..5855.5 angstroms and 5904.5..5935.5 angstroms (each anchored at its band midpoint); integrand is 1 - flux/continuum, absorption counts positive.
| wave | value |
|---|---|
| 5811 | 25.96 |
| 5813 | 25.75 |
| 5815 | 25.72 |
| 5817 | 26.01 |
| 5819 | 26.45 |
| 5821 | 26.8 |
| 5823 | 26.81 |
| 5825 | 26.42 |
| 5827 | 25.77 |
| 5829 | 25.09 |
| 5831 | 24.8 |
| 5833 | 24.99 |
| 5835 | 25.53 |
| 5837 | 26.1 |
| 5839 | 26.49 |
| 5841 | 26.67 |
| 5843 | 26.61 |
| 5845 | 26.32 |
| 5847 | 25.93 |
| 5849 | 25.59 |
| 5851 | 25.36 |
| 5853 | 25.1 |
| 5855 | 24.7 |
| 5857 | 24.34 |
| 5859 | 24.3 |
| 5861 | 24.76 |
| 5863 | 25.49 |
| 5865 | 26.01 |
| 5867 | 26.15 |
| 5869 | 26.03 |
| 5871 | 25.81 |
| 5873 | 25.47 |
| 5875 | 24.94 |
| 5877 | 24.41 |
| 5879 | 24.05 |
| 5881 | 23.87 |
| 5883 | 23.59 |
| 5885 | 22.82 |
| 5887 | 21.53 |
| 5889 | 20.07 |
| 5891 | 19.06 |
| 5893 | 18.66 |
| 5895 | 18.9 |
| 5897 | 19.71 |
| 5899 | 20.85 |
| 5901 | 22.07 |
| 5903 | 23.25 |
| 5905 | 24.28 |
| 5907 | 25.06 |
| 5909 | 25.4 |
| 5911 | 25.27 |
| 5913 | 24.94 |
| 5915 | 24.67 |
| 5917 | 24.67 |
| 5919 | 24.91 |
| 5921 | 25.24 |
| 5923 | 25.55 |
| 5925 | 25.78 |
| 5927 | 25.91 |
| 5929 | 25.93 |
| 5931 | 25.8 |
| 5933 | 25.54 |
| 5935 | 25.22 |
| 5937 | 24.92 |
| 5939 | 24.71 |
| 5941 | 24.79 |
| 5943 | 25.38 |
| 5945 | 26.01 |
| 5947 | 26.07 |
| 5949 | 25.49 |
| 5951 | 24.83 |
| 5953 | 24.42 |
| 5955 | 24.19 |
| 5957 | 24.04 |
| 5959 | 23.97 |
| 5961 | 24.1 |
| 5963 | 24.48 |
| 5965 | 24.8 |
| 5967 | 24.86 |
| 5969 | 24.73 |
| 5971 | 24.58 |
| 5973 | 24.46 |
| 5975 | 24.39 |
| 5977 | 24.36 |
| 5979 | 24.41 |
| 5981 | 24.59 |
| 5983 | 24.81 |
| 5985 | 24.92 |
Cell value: 3.1 angstroms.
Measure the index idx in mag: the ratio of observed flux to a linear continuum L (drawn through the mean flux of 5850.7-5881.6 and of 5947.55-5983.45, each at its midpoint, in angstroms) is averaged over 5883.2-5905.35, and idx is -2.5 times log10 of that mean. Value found 0.185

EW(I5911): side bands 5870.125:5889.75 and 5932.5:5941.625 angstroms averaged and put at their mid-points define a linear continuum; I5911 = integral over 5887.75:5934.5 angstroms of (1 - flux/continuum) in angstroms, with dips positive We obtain 1.7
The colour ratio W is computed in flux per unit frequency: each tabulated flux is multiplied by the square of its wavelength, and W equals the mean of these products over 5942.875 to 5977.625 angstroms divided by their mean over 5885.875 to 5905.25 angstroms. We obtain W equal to 1.22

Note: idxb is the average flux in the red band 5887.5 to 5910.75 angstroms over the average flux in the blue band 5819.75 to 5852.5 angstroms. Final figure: 0.84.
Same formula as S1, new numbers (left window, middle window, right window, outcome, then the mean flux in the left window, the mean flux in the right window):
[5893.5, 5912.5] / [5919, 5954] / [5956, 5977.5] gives -2.6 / 22.7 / 24.4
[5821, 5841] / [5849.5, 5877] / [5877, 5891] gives -1.6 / 25.9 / 22.5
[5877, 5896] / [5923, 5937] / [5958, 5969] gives -1.5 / 21.6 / 24.5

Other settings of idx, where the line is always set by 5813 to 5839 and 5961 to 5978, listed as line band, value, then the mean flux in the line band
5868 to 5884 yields 0.028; 24.8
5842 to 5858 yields 0.007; 25.5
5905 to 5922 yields 0.004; 25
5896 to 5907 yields 0.132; 22.3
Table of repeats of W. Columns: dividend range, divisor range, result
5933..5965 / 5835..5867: 1.00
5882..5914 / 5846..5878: 0.89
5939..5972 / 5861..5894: 1.08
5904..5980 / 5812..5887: 1.01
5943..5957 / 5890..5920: 1.12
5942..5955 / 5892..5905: 1.23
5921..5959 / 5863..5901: 1.12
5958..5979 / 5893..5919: 1.08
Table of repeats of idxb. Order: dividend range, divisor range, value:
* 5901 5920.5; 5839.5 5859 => 0.96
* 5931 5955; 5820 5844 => 0.97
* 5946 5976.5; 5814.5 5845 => 0.95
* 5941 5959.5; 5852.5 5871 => 0.99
